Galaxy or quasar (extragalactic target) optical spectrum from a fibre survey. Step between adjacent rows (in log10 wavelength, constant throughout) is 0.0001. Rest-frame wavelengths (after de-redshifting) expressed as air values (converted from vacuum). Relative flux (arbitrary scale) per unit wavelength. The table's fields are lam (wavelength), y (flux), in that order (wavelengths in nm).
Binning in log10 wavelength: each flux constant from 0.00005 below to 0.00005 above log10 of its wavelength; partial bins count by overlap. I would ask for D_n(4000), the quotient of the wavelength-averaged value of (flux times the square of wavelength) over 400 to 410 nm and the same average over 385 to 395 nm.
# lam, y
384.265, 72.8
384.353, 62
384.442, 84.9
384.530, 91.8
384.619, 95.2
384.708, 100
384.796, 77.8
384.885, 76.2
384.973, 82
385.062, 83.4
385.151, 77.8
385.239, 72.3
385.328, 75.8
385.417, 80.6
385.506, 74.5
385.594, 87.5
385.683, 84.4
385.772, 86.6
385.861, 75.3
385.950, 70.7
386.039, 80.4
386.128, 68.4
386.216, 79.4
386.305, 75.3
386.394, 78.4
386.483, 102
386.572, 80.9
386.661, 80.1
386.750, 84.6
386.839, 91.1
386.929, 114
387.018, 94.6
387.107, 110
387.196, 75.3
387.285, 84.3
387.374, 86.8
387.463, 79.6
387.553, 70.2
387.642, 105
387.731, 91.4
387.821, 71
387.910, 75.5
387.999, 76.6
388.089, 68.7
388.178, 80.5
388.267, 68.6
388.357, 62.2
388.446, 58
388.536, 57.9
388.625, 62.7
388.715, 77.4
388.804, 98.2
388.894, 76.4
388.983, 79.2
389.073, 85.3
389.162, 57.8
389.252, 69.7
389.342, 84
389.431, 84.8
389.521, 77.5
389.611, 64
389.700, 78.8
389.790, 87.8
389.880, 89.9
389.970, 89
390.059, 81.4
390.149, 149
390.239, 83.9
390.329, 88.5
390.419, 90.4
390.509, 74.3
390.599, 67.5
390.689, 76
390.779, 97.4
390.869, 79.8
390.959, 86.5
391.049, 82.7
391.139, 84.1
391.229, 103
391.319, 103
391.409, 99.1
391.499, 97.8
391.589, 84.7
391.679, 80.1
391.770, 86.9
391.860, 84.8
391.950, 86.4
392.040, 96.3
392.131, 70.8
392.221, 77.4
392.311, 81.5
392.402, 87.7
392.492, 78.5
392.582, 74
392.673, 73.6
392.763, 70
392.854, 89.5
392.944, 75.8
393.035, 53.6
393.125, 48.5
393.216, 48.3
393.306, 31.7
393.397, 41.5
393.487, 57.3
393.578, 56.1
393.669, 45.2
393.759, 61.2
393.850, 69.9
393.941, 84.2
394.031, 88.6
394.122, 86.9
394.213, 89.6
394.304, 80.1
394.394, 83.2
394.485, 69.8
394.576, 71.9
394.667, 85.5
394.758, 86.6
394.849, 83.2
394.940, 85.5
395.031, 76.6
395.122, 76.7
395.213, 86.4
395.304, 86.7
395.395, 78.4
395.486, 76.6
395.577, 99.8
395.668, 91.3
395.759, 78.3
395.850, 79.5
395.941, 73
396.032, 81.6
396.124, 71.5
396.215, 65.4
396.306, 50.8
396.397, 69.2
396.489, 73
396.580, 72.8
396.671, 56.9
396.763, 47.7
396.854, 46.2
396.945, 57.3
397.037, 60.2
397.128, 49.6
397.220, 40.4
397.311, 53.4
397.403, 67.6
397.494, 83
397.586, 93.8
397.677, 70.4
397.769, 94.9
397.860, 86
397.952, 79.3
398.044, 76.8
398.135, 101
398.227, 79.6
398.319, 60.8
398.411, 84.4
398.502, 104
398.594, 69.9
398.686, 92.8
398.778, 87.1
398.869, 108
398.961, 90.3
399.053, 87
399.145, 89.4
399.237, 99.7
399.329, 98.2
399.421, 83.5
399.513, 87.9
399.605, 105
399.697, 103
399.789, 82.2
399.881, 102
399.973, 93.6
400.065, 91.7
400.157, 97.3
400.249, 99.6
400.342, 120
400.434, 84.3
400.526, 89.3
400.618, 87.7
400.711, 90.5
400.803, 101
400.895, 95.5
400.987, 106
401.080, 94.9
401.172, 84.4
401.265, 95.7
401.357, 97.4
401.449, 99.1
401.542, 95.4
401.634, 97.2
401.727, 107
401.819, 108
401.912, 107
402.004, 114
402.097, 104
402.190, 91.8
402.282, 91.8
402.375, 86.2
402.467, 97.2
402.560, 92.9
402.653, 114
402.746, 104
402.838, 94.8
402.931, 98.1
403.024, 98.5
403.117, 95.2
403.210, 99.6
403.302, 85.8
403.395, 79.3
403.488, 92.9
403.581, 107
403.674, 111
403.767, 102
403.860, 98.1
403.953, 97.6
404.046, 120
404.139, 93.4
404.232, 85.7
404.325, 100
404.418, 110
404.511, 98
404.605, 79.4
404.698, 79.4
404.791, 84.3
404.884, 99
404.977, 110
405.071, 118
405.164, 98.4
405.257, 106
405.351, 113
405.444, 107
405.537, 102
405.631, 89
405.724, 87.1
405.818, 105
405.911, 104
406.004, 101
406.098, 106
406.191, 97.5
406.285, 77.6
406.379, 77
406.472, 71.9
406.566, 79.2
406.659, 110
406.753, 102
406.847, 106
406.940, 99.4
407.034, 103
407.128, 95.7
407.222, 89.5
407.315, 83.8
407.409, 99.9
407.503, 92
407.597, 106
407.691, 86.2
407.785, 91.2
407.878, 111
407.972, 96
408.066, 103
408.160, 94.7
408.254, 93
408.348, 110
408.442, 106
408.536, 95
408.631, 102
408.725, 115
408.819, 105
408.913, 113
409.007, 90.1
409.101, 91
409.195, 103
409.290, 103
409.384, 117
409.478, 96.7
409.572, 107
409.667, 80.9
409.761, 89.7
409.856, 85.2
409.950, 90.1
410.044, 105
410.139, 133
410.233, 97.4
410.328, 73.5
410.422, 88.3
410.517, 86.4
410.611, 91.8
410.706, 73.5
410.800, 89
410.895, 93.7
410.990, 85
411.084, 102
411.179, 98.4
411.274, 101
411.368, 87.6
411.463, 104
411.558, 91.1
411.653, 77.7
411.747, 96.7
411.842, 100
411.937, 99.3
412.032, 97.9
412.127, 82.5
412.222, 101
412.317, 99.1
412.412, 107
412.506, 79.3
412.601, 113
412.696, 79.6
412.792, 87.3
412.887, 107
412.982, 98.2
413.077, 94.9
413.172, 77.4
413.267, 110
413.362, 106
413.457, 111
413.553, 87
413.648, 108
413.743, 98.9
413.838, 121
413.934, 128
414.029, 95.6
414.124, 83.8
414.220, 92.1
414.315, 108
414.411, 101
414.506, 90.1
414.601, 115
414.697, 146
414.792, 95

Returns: 1.33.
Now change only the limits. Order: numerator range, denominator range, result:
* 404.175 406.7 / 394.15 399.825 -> 1.27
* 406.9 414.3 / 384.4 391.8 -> 1.31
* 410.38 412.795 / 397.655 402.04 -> 1.05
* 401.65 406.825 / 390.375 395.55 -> 1.33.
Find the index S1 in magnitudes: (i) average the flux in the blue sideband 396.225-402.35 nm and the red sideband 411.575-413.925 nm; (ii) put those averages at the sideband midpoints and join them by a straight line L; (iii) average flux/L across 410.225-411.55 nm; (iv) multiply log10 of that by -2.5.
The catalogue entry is 0.07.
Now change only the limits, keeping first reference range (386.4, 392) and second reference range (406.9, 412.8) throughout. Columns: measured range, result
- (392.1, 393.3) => 0.22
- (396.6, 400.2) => 0.11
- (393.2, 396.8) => 0.20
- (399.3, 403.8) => -0.07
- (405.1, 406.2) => -0.09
